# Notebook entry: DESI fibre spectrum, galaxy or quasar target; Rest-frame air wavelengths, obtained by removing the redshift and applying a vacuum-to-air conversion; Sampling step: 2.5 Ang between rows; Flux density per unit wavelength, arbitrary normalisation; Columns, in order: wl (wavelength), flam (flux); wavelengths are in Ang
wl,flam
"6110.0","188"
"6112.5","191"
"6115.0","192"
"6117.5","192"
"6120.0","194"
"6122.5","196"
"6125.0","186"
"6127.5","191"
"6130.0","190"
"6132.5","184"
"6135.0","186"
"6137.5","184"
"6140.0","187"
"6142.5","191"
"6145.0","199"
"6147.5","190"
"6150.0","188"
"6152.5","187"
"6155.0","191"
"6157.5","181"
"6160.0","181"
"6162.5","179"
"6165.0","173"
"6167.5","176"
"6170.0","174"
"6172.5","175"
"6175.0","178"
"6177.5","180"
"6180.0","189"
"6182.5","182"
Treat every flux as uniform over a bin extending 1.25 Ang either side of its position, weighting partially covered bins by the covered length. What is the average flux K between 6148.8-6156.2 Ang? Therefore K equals 189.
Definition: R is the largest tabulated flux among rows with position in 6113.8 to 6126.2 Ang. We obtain 196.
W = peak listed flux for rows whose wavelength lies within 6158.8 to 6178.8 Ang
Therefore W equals 181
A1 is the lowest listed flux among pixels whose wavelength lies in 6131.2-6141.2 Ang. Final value 184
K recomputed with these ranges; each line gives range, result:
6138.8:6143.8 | 189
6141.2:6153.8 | 191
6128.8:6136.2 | 187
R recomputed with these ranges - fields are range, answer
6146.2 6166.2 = 191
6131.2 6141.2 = 187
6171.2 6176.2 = 178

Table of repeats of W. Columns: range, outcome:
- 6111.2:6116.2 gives 192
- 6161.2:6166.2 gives 179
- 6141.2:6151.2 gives 199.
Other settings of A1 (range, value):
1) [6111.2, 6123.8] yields 191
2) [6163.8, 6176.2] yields 173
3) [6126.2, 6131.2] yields 190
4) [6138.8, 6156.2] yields 187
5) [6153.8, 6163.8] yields 179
